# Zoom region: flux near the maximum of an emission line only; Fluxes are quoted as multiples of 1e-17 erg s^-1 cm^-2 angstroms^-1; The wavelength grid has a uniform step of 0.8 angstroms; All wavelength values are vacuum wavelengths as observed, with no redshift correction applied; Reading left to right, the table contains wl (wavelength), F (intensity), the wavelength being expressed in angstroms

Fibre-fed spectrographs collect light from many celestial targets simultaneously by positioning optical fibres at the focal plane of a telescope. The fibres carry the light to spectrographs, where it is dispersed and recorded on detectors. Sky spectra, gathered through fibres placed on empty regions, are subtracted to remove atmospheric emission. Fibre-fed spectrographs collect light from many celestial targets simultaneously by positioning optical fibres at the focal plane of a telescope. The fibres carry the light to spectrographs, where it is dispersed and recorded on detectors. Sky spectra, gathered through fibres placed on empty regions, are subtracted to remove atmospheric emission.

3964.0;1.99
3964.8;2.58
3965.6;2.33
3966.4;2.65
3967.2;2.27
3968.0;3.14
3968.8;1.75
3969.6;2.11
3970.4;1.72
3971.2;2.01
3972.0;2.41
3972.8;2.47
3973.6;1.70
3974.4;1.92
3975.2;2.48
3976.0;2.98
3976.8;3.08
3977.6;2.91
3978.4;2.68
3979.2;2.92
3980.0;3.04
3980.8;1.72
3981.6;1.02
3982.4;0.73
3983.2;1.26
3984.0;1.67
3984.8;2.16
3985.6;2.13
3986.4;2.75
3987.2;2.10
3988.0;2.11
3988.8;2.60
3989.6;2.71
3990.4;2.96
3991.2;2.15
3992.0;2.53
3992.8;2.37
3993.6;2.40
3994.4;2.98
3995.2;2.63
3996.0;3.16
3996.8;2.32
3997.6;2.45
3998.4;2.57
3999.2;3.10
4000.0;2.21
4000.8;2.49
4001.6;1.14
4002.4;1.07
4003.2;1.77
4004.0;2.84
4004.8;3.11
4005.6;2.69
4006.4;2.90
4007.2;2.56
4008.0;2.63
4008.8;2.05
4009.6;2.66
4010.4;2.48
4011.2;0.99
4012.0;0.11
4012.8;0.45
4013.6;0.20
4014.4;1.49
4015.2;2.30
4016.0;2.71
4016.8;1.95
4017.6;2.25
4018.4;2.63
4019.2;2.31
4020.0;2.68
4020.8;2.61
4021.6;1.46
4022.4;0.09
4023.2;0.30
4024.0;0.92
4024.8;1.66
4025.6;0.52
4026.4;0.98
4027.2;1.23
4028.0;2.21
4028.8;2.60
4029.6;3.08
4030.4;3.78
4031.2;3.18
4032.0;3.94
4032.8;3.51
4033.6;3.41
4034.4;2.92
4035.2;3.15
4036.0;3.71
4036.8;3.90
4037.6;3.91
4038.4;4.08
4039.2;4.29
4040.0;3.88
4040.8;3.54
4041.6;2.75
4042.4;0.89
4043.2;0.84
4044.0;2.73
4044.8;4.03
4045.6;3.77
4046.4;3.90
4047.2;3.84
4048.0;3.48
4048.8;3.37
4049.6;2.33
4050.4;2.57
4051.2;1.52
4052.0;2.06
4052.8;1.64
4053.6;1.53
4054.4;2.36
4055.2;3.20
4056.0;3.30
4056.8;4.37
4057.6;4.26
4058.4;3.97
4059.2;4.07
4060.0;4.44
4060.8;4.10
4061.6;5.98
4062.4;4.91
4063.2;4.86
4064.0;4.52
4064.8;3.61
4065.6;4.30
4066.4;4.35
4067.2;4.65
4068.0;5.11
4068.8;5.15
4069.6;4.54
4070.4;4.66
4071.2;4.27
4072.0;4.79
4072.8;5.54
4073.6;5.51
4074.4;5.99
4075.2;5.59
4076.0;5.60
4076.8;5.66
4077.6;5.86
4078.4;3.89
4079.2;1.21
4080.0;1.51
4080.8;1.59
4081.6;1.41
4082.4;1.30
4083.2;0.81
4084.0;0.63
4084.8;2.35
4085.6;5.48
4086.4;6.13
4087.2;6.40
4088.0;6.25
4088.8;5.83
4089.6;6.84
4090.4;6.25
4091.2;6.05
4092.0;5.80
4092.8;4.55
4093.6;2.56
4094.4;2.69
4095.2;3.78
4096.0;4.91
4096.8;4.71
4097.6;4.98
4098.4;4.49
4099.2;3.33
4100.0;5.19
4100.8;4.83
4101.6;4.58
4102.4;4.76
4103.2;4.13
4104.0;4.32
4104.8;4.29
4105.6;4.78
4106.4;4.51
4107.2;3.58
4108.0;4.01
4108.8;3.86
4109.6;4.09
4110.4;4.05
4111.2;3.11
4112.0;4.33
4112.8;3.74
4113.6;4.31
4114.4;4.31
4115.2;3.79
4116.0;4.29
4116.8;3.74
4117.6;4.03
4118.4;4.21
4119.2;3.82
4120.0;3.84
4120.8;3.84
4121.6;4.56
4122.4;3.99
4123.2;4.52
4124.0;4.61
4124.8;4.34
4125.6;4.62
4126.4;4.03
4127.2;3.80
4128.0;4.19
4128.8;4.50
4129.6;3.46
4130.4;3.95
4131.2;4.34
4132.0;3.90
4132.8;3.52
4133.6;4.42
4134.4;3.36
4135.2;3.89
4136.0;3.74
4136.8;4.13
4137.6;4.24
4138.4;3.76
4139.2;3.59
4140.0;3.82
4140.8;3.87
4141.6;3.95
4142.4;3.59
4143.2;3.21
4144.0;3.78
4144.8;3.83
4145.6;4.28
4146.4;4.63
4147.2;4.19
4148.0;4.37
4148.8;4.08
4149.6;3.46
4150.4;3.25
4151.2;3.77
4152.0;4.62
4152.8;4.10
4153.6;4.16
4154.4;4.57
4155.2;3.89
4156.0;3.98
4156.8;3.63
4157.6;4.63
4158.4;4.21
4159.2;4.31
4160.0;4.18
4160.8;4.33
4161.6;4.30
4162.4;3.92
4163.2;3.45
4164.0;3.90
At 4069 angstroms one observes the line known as Lyman alpha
